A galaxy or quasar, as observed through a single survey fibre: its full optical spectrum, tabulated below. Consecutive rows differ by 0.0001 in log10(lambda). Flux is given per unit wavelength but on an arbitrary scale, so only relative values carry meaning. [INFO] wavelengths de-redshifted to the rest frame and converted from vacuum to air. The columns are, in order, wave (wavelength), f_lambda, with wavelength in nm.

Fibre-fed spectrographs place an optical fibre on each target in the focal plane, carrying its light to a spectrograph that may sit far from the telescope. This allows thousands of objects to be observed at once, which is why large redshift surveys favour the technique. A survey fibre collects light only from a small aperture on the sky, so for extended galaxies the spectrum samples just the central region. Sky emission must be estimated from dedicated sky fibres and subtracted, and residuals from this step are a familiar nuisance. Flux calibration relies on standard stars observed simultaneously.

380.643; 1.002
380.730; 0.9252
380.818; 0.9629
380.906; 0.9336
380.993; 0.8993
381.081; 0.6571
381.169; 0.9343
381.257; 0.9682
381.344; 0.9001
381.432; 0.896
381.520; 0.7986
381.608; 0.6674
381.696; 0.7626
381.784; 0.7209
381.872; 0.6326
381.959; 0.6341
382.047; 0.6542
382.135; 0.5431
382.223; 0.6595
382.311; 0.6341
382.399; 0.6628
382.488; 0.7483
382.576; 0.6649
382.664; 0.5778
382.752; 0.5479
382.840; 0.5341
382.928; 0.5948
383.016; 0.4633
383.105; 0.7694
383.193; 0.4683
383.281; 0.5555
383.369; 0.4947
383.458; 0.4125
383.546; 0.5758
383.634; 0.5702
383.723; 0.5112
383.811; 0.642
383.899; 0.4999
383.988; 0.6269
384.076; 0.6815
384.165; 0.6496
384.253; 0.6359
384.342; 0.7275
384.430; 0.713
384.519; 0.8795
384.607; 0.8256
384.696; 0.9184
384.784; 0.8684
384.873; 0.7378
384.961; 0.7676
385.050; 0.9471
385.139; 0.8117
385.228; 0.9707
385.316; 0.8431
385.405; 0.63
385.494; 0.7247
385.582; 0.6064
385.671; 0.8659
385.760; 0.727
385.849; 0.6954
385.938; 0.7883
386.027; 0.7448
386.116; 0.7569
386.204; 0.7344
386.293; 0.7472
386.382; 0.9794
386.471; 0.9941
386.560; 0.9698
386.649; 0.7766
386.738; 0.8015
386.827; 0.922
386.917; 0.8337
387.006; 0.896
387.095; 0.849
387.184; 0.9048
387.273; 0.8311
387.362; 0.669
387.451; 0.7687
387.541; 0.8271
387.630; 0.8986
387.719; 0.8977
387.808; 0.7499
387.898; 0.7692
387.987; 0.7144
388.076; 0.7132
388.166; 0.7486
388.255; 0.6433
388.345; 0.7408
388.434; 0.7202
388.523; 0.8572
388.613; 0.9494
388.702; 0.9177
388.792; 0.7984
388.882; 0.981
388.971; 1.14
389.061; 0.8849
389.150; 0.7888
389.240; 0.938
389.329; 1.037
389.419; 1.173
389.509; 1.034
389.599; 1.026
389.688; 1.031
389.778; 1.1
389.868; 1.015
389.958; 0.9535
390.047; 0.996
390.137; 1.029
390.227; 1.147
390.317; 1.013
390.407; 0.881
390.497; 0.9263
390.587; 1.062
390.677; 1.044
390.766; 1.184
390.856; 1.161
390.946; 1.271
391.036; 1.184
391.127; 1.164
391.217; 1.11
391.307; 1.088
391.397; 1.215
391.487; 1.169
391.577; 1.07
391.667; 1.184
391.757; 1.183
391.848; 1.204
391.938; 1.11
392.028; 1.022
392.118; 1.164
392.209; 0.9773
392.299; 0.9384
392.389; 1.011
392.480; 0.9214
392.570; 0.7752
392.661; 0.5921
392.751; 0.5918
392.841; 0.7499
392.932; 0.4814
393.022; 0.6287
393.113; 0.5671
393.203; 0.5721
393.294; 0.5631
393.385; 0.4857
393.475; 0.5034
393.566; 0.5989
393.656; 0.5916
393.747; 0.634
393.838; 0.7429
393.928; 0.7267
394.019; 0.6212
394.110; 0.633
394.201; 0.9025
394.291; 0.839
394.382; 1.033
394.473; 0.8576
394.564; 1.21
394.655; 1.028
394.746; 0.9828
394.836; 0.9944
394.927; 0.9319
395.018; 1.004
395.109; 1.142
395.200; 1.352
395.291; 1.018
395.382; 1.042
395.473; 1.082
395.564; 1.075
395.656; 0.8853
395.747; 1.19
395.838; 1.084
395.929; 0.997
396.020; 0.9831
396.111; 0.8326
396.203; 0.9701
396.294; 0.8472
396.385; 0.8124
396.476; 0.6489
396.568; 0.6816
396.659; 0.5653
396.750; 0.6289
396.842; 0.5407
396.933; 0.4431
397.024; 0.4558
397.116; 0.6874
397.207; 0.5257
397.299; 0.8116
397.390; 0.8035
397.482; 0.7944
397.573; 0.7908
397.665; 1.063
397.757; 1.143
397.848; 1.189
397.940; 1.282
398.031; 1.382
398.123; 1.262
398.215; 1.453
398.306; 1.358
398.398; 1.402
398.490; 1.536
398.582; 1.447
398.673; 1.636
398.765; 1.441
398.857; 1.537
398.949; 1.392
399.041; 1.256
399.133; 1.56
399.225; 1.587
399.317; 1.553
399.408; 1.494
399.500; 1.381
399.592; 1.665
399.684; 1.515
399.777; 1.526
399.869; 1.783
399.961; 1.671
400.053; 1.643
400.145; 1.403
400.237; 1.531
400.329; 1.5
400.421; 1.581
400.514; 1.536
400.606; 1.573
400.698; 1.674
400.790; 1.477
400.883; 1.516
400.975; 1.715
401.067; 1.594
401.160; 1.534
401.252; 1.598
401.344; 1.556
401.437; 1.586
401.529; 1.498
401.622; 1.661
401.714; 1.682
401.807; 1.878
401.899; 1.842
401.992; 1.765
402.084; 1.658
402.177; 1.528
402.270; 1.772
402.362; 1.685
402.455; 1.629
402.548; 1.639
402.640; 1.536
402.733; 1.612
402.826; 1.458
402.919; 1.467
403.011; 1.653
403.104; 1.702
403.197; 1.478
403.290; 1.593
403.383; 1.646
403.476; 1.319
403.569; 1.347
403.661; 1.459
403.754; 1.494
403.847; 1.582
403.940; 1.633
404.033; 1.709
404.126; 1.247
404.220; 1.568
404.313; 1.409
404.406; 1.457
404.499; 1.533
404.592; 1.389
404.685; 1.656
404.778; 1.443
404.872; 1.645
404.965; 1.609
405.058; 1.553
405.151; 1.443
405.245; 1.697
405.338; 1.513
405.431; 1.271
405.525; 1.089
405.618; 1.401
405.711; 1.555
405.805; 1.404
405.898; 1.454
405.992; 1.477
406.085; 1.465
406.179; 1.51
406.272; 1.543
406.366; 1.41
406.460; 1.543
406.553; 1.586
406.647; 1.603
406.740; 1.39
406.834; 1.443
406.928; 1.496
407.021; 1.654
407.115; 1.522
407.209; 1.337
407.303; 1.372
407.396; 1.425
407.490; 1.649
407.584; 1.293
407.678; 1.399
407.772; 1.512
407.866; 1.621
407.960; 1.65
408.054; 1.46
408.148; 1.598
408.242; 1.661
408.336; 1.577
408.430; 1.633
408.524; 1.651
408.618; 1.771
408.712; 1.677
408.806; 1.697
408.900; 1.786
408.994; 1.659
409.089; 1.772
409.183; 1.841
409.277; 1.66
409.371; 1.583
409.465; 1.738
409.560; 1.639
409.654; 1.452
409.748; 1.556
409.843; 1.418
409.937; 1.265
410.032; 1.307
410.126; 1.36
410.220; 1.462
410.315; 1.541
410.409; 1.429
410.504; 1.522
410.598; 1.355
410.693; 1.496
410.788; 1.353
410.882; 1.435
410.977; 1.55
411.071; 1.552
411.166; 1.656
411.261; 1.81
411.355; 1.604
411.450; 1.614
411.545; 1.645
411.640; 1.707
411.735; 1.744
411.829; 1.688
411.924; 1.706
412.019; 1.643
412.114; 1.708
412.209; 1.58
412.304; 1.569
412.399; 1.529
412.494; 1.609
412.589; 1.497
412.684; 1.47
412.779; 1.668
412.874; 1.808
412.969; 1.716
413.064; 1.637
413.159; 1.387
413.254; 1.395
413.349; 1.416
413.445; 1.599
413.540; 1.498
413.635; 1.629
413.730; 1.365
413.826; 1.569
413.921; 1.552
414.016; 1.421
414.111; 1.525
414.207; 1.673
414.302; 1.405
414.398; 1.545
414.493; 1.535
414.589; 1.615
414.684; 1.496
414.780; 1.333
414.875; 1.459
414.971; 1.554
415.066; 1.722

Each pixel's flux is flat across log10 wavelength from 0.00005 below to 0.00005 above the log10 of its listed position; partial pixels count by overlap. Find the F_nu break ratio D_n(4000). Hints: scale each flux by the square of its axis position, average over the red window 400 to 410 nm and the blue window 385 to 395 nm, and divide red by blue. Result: 1.89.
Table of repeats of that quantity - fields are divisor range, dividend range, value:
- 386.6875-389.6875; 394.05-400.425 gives 1.37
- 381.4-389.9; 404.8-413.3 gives 2.26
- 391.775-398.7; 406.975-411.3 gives 1.83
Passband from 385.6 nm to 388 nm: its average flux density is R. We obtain 0.818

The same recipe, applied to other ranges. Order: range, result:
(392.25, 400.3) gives 1.02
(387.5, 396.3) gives 0.927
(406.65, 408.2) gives 1.49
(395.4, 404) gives 1.34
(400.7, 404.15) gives 1.59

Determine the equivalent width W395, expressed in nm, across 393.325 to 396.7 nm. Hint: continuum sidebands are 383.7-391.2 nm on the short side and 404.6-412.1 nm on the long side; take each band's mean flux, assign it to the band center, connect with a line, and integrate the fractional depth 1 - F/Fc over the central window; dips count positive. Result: 0.71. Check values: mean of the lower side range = 0.867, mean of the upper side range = 1.54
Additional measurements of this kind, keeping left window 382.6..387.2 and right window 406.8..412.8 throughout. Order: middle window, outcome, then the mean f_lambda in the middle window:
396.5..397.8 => 0.49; 0.707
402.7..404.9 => -0.25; 1.52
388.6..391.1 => -0.37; 1.03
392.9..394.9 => 0.57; 0.74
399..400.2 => -0.31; 1.54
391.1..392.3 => -0.21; 1.12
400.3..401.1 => -0.20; 1.58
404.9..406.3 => -0.04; 1.47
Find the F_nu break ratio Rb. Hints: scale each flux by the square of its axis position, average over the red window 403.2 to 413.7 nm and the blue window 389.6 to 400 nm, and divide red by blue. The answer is 1.6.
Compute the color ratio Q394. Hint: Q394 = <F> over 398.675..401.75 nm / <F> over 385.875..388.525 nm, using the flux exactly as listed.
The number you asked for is 1.9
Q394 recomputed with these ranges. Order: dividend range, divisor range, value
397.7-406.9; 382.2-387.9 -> 2.08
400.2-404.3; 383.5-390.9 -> 1.87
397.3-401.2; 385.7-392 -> 1.52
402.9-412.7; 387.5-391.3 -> 1.60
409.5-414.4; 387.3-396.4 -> 1.68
